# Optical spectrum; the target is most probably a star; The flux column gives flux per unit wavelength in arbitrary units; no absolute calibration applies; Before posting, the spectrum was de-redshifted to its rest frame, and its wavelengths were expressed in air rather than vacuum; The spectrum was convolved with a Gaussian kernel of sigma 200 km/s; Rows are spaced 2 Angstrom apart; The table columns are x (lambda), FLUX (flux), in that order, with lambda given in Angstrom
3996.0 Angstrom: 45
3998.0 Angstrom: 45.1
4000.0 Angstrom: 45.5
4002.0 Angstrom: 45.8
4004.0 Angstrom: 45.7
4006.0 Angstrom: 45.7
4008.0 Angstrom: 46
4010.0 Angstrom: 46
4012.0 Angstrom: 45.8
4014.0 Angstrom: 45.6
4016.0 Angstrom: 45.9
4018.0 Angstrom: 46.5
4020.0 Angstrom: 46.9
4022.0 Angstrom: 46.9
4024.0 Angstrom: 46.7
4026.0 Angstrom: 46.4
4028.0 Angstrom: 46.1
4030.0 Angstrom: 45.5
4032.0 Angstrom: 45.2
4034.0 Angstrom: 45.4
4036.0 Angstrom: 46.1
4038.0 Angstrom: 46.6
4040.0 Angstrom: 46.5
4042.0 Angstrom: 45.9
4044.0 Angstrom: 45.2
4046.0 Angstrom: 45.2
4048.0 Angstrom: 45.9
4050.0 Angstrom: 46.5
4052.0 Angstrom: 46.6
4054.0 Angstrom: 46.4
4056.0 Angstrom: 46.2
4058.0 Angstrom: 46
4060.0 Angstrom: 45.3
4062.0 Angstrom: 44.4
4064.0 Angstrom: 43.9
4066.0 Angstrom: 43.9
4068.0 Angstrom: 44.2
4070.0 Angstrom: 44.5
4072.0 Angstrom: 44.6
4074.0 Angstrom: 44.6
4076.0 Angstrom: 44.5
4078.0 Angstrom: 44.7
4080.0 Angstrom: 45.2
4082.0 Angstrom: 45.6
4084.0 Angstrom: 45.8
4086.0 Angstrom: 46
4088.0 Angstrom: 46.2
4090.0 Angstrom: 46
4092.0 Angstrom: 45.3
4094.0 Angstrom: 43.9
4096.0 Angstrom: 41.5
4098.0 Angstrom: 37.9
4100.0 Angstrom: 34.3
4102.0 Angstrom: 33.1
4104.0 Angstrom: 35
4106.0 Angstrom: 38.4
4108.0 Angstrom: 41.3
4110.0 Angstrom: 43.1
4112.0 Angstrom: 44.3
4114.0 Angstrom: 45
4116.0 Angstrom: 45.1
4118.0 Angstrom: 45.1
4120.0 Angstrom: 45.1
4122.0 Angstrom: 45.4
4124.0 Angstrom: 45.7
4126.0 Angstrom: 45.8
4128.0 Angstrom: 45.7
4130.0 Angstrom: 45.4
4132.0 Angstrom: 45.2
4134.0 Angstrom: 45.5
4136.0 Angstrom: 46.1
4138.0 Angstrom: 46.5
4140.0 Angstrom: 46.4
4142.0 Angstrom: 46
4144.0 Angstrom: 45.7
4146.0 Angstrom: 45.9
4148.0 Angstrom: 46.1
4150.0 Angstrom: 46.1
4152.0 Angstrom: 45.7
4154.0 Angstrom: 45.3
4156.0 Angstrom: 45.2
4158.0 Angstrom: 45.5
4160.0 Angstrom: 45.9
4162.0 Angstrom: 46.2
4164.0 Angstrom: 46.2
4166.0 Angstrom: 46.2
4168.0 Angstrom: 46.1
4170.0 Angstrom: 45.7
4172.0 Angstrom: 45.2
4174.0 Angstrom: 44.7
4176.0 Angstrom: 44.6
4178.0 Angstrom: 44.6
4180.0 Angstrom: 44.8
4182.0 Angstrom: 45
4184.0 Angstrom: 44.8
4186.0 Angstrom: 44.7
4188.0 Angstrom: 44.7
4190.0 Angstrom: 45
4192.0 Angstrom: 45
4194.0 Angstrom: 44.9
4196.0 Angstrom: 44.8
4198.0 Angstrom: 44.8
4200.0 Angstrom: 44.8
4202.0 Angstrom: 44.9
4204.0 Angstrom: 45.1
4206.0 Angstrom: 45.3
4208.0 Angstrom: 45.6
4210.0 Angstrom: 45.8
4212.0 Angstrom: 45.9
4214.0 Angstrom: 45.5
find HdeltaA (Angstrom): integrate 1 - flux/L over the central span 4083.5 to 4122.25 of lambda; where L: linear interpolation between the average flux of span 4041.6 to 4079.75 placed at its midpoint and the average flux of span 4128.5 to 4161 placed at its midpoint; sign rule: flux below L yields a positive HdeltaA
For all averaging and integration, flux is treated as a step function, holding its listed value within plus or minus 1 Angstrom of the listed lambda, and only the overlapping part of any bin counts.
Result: 2.72 Angstrom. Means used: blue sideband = 45.2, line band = 42.3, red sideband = 45.8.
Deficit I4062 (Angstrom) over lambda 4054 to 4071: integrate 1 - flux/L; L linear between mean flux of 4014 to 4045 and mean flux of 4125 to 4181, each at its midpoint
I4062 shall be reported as 0.4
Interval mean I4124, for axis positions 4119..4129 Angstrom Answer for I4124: 45.5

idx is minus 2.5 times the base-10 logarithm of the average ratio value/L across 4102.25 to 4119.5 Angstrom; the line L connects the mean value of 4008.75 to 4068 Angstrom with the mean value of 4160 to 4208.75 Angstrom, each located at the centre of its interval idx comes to 0.09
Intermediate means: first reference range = 45.8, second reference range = 45.2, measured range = 41.9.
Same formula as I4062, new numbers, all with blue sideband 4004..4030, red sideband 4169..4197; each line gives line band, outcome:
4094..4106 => 2.2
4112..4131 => 0.0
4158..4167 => -0.2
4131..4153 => -0.4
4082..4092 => -0.1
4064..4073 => 0.3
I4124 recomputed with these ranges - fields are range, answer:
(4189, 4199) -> 44.9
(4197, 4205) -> 44.9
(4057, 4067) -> 44.7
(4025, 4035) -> 45.7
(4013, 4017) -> 45.8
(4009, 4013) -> 45.9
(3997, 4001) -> 45.3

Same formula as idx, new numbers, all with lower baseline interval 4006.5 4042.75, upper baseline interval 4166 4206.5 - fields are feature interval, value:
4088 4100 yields 0.08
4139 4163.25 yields -0.01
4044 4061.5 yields 0.00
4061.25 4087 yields 0.02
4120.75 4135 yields 0.00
